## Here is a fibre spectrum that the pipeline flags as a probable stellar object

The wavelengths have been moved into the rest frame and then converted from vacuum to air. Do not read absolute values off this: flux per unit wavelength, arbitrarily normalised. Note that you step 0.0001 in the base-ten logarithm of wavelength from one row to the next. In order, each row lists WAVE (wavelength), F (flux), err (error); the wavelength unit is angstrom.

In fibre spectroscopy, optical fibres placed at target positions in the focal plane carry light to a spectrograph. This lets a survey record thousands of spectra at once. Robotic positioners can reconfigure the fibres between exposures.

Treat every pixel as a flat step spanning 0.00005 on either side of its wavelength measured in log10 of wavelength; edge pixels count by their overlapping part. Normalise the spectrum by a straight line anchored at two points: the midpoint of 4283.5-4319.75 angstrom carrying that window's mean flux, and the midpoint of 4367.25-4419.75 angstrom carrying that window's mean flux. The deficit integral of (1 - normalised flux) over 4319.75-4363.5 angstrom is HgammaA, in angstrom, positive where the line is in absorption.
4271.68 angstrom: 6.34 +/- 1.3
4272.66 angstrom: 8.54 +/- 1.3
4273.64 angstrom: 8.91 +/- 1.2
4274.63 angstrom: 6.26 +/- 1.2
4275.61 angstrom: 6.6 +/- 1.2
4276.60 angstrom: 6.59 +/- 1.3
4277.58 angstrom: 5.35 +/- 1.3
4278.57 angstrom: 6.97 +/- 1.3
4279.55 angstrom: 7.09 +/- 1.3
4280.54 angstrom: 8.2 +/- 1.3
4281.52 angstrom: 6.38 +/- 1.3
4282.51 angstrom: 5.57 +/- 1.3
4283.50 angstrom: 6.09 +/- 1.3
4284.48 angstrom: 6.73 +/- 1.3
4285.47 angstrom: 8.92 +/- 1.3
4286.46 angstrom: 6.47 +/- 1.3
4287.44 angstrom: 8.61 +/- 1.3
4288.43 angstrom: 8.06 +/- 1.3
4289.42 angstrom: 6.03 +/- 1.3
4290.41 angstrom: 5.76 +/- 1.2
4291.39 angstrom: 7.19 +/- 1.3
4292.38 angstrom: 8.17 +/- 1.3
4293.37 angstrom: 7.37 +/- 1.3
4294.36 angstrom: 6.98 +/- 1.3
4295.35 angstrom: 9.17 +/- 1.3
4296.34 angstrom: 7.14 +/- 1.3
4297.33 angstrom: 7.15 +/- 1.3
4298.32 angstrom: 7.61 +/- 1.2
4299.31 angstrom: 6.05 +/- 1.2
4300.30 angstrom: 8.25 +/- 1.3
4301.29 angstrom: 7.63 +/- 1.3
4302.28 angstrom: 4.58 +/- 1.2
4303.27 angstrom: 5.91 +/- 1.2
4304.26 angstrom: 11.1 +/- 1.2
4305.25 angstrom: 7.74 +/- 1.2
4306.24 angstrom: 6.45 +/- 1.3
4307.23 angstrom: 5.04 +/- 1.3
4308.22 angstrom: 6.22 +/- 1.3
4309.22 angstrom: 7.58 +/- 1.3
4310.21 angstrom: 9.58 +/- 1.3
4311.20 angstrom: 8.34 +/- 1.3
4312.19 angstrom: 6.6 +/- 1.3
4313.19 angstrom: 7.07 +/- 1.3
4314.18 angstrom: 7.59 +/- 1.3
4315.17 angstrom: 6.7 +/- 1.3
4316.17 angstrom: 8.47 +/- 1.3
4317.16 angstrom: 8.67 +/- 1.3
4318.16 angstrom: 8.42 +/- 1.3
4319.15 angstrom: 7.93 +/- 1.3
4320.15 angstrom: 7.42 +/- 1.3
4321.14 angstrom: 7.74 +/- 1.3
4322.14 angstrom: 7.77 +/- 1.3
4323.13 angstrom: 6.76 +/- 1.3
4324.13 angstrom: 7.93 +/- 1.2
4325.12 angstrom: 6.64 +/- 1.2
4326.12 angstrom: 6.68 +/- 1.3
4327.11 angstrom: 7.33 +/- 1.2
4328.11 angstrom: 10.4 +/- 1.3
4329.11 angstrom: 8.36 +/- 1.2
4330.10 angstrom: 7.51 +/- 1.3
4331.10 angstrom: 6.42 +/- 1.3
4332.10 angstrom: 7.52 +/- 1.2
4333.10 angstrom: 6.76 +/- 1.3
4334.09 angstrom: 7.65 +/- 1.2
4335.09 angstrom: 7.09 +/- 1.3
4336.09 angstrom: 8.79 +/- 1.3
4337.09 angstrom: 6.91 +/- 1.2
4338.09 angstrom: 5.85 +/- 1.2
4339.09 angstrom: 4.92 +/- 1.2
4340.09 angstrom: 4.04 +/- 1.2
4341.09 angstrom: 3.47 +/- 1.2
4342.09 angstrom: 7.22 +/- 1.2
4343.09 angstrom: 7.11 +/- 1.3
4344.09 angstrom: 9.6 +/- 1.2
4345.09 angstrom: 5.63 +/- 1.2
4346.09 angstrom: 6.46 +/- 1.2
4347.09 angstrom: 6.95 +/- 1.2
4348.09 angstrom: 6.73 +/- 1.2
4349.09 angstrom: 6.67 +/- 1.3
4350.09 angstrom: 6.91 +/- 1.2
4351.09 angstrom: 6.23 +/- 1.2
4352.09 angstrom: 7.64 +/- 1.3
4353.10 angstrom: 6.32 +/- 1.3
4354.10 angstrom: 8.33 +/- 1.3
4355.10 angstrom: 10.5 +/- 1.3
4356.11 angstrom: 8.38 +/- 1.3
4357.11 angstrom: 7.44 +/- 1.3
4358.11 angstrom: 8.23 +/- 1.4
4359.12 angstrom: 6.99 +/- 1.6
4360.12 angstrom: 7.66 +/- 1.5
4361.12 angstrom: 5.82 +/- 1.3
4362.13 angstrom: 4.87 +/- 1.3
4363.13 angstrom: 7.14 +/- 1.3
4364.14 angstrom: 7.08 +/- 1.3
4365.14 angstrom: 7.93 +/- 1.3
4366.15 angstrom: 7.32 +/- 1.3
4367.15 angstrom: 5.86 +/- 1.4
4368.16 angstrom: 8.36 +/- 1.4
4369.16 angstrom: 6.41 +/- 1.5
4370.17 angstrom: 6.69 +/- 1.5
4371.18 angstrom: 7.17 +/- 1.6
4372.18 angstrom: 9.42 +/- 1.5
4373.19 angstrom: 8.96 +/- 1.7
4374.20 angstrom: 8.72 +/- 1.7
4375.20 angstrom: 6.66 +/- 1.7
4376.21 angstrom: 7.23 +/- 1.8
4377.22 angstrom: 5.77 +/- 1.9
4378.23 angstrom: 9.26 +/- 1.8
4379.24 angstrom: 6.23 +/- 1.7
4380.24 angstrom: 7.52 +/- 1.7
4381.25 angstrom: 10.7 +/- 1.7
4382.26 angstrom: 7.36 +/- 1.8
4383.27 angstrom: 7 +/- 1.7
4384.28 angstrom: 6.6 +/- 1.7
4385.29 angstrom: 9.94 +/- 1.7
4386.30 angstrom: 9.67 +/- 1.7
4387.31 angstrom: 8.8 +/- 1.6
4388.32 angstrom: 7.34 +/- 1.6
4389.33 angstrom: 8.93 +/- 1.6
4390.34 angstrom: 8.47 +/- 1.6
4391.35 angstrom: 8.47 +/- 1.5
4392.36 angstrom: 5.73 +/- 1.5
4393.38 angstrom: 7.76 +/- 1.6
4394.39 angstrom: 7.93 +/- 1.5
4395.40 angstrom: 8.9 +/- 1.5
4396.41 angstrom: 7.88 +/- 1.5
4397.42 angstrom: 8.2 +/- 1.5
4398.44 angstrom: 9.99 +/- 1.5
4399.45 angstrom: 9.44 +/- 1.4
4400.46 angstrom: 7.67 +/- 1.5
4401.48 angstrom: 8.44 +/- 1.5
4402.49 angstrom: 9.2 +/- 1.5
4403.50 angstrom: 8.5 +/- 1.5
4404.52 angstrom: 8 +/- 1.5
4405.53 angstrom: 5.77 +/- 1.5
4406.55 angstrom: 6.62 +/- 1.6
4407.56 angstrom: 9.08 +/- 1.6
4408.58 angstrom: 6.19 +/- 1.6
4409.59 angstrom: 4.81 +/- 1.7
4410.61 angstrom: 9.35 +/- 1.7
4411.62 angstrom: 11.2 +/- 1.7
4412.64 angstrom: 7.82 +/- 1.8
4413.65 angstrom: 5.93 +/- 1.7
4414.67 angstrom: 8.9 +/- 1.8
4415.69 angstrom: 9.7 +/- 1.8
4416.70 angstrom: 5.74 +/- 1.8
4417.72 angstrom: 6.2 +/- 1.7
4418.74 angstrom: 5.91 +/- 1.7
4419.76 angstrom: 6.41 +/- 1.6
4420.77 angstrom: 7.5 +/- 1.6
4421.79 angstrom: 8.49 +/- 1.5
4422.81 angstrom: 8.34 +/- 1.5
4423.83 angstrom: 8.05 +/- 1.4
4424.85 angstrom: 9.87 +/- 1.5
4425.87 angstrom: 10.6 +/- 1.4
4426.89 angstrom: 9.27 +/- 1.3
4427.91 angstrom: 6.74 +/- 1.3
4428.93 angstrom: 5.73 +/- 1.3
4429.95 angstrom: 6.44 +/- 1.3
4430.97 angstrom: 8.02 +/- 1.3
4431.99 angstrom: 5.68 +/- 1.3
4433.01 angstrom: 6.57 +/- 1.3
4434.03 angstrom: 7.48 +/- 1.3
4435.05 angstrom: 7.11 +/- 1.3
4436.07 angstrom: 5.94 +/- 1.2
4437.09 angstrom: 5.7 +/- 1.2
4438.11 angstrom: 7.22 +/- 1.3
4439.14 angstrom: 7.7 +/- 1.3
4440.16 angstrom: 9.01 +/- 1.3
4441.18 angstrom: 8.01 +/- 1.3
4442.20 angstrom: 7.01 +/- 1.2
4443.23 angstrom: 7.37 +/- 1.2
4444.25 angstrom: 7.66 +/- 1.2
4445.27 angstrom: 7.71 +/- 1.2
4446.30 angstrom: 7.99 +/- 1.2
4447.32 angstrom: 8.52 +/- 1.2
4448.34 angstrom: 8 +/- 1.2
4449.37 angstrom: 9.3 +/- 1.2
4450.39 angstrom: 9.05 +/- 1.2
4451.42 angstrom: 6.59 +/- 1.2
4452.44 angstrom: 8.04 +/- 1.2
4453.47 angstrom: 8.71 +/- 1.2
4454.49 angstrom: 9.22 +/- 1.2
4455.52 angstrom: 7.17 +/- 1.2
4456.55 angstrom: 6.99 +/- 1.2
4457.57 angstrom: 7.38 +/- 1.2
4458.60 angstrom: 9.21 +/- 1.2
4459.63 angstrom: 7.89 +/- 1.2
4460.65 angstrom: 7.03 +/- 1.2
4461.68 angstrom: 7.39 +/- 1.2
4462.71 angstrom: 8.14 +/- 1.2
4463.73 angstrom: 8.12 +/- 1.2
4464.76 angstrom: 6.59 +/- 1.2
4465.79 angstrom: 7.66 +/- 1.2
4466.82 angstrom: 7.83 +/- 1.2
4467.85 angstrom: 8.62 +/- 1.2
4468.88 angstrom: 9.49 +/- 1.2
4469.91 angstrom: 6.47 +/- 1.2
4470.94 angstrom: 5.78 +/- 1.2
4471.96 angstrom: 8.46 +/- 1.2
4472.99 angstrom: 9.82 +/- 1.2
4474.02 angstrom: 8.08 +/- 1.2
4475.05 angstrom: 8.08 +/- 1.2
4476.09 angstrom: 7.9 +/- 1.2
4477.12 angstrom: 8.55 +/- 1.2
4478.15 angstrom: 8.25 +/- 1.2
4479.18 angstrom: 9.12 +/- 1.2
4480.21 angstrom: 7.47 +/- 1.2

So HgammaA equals 2.9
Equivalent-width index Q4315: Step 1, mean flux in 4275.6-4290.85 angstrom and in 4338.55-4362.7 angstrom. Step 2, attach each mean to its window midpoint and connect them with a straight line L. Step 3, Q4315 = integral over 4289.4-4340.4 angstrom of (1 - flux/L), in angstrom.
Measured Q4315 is -3.5 angstrom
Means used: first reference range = 6.85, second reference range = 6.84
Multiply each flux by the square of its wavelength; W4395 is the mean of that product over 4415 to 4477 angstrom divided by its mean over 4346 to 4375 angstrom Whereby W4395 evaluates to 1.09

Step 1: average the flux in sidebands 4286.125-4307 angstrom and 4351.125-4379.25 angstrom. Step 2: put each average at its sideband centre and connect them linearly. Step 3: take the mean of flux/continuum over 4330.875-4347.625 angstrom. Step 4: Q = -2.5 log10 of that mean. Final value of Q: 0.12 mag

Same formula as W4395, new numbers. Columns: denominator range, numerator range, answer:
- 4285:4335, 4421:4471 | 1.10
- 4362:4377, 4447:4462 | 1.14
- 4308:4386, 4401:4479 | 1.10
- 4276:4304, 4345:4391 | 1.11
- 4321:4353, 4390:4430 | 1.17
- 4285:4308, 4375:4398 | 1.14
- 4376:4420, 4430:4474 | 1.00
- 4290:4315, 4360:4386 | 1.06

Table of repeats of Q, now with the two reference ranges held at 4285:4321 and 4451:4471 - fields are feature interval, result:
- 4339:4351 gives 0.18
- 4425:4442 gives 0.05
